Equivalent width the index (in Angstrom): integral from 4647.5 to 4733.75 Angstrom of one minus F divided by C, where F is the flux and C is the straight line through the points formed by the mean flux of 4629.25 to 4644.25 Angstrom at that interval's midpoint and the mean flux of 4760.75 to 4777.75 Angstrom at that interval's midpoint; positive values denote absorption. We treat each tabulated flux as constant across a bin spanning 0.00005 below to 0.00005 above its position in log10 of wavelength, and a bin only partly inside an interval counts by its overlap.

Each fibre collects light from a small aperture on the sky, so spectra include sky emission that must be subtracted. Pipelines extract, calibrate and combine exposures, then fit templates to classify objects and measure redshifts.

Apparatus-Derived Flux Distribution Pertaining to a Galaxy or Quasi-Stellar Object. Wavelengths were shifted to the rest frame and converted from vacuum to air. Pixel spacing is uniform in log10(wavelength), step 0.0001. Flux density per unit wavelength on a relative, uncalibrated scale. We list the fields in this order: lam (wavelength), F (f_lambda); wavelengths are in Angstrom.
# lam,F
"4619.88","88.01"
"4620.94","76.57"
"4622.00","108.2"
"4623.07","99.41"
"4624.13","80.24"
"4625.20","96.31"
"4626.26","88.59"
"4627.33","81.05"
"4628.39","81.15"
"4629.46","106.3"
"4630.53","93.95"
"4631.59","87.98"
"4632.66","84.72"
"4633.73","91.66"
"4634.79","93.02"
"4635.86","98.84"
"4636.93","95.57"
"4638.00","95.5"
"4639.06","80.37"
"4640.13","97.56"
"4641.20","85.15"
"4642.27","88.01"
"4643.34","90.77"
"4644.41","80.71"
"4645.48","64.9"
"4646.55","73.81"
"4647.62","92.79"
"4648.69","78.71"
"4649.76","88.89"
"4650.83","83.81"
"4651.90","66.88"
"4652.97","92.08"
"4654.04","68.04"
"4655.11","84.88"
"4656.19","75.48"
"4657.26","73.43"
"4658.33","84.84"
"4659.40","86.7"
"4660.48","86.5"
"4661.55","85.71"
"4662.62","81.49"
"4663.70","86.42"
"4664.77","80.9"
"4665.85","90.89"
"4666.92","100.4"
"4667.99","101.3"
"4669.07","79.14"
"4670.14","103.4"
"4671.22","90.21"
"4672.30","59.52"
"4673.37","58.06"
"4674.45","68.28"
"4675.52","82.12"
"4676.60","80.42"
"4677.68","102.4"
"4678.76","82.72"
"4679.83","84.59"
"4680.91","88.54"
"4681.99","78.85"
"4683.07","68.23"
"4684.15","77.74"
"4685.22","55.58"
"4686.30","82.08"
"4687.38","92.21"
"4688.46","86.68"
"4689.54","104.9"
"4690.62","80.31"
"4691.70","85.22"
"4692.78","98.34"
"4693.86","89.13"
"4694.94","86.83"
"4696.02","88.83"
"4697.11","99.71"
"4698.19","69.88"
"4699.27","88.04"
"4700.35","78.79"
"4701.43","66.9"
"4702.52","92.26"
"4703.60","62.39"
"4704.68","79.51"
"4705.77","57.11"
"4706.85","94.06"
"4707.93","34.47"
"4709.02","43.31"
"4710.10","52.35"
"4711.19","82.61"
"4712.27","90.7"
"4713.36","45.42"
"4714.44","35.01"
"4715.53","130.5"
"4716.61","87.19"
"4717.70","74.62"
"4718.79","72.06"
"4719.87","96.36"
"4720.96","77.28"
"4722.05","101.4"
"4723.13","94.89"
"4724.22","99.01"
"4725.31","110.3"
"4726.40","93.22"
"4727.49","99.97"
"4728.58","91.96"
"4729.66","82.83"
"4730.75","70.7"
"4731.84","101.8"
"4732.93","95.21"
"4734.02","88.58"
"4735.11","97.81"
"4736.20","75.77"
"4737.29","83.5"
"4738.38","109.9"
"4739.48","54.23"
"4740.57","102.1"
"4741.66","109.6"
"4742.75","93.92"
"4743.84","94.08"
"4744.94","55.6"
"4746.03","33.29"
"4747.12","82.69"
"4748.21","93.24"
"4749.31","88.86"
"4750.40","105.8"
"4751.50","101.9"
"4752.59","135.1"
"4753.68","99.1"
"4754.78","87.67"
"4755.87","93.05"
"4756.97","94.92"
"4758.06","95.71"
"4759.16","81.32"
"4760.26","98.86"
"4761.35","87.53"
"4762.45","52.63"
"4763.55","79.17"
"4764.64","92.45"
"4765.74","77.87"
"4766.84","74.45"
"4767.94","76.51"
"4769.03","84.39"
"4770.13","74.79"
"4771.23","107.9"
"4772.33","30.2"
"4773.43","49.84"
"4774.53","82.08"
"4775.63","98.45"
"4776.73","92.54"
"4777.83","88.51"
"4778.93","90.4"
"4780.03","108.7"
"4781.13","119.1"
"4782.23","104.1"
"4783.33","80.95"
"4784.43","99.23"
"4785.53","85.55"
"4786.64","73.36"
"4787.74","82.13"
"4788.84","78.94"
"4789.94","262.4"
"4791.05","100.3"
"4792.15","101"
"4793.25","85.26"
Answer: 3.4 Angstrom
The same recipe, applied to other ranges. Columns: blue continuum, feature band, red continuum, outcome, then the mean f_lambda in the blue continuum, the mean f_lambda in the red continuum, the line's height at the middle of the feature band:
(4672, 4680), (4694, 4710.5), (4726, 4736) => 2.0 Angstrom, 77.5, 90.8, 83.9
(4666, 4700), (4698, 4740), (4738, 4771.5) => 2.3 Angstrom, 84.4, 87.4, 85.9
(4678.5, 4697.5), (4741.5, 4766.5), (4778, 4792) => 2.9 Angstrom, 85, 106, 99.6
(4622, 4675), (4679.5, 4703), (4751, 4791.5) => 1.1 Angstrom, 85.6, 92.5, 88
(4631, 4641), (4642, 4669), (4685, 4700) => 1.9 Angstrom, 91.5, 86.8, 89.9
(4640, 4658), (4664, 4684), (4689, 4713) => -0.9 Angstrom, 81.2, 78.2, 79.7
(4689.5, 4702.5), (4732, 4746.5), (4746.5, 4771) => 0.5 Angstrom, 85.9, 89.1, 88.1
